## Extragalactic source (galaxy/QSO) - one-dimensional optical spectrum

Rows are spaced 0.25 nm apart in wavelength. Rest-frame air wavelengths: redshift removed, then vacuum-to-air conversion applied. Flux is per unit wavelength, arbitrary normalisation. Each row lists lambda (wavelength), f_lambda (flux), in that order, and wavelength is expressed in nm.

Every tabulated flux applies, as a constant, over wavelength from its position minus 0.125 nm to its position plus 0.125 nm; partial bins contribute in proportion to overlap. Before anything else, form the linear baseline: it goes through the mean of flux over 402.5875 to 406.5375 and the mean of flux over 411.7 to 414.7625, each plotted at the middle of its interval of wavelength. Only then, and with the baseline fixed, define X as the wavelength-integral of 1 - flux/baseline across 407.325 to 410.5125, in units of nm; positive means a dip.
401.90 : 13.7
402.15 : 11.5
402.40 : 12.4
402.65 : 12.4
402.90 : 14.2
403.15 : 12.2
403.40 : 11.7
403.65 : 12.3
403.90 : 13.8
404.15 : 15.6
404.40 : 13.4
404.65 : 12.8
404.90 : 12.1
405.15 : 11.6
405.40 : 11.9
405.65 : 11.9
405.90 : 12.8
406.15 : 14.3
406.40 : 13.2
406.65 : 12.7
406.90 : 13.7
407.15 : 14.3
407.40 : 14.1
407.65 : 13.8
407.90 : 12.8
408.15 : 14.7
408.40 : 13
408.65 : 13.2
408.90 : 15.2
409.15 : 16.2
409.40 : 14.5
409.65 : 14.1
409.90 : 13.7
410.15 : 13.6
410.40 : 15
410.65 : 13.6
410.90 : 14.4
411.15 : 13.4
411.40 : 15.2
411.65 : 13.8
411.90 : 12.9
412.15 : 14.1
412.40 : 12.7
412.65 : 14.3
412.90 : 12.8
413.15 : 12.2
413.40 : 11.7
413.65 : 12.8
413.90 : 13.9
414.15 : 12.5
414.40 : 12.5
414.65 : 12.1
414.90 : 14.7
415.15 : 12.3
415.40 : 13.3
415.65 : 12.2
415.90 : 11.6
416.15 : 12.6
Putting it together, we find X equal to -0.308 nm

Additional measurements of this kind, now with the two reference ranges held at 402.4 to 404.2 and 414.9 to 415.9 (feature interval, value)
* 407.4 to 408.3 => -0.06 nm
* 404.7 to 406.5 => 0.06 nm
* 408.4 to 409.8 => -0.17 nm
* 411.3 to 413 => -0.11 nm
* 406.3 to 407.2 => -0.03 nm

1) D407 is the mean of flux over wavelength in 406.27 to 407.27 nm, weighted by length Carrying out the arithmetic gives 13.5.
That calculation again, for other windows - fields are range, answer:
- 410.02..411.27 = 14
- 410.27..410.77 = 14.3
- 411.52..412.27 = 13.6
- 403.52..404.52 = 13.8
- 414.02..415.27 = 12.8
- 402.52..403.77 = 12.6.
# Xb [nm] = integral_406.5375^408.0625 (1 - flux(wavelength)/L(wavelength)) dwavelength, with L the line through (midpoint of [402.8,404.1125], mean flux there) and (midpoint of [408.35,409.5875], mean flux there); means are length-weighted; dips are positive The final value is 0.047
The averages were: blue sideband 13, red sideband 14.5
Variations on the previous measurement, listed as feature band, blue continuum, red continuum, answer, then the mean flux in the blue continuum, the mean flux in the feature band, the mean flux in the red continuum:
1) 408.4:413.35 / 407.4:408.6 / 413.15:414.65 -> -0.29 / 13.6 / 13.9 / 12.6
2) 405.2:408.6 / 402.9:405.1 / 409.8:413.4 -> -0.01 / 13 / 13.3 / 13.6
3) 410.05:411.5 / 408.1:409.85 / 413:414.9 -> -0.05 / 14.4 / 14.2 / 12.7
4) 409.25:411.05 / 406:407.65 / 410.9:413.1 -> -0.06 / 13.7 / 14.1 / 13.6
